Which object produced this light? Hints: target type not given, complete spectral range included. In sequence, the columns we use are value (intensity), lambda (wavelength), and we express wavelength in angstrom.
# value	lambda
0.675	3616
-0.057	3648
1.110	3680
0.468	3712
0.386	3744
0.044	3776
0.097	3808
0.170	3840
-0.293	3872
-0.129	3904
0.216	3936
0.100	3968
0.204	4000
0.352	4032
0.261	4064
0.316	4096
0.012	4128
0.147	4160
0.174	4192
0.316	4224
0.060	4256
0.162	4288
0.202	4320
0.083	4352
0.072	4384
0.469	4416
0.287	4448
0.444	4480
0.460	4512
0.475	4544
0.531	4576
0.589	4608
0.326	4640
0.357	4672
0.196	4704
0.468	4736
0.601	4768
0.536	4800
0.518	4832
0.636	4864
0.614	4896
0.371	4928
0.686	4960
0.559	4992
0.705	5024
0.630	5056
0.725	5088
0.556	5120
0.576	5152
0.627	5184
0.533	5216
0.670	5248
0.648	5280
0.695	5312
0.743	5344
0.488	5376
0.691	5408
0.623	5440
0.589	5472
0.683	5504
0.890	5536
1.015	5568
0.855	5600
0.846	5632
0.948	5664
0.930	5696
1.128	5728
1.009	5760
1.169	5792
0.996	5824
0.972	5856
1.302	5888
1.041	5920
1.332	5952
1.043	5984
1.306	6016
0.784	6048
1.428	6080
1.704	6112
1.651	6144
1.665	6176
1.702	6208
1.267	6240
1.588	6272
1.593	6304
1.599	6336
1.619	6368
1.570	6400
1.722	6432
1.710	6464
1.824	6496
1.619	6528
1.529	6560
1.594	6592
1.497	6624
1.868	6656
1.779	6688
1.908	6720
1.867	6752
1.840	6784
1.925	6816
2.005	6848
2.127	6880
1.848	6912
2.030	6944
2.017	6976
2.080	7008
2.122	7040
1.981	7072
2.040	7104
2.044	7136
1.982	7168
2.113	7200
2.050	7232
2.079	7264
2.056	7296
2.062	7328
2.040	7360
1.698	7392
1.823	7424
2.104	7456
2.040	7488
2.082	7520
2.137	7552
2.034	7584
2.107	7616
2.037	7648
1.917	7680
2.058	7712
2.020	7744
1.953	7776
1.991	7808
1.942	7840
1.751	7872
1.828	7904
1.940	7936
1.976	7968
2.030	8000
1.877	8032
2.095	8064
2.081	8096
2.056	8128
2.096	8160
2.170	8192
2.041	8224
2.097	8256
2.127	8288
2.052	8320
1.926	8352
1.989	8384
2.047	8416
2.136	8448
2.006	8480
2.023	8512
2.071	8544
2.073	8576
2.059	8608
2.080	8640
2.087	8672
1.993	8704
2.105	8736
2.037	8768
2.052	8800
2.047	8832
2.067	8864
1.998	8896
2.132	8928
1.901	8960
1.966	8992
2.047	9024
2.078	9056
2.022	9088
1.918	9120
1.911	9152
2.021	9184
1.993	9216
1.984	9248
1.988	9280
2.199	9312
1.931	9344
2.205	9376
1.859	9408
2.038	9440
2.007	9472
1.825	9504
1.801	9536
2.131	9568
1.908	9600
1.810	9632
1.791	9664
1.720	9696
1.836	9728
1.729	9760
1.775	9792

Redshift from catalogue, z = 0.523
